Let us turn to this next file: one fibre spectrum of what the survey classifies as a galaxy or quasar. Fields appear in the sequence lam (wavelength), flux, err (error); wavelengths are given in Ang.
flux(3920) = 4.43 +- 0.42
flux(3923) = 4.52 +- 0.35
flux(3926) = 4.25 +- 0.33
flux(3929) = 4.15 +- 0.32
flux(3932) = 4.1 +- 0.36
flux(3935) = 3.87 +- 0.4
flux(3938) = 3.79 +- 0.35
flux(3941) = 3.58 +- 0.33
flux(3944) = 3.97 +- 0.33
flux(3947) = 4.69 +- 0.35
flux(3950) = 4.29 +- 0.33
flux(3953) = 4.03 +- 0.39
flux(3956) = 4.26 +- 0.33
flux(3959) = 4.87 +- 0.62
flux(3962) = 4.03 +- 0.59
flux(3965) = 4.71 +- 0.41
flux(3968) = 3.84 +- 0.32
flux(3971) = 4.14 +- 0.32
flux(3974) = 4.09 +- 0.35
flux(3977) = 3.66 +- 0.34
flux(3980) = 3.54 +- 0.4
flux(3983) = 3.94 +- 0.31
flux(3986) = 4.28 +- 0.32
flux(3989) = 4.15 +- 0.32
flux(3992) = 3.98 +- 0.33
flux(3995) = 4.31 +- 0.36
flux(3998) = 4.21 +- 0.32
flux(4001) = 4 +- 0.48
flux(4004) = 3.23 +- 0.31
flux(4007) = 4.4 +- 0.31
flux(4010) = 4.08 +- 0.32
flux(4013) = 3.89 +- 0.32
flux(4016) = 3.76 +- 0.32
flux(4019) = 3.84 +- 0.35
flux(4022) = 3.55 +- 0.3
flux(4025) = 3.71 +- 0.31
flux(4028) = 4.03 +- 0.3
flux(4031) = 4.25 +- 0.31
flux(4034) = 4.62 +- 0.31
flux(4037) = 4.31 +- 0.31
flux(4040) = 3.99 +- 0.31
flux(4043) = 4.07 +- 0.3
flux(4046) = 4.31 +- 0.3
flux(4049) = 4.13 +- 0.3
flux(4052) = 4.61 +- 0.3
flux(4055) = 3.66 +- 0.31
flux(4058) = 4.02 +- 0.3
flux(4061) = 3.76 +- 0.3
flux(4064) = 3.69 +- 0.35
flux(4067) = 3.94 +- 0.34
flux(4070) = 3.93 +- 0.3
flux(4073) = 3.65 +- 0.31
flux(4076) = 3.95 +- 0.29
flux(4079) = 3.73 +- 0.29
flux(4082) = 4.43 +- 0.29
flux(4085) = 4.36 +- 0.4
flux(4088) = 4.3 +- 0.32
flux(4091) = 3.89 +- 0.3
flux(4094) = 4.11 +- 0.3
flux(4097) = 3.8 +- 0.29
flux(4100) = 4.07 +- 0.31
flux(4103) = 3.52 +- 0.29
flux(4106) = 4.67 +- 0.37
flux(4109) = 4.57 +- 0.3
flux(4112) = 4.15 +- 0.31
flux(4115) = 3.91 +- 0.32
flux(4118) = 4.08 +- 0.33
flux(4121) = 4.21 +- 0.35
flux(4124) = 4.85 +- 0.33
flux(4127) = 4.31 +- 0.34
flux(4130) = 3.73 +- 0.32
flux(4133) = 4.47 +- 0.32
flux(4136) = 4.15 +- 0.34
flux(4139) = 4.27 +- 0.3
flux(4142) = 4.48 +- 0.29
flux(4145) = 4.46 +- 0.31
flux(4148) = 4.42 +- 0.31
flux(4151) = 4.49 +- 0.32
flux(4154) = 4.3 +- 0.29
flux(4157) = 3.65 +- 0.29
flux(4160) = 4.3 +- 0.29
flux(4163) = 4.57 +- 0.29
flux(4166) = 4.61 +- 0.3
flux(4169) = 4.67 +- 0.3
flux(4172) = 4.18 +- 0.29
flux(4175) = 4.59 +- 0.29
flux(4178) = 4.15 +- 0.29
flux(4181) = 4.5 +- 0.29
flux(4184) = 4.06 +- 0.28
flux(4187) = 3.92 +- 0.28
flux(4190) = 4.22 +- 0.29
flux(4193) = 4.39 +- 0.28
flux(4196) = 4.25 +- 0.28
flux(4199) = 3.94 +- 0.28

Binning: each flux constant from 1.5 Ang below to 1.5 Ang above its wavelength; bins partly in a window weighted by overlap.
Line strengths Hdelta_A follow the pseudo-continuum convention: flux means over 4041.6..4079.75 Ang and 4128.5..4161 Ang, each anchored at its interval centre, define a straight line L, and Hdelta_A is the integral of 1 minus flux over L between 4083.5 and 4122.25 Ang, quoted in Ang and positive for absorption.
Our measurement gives -0.2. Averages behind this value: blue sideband 3.96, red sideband 4.25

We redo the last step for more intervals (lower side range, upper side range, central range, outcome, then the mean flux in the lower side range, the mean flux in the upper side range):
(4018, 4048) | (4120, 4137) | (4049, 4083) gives 1.68 Ang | 4.07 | 4.29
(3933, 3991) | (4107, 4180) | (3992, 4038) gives 1.65 Ang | 4.09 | 4.32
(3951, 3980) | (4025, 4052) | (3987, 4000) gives 0.04 Ang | 4.15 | 4.21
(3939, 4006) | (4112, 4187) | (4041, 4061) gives 0.36 Ang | 4.08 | 4.3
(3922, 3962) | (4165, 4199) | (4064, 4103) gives 2.44 Ang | 4.17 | 4.3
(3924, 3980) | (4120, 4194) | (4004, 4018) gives 0.79 Ang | 4.12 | 4.32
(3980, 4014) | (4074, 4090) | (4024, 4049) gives -0.59 Ang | 4.02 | 4.13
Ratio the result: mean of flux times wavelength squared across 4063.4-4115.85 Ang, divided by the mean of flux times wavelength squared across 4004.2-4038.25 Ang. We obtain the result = 1.04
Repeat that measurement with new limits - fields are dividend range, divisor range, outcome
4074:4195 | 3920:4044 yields 1.12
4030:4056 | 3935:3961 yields 1.06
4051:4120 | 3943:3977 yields 1.01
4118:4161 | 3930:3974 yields 1.13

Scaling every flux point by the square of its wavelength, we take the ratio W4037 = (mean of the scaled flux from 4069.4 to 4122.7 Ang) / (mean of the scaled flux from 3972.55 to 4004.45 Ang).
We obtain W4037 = 1.08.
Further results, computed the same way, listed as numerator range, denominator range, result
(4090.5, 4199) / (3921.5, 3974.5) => 1.12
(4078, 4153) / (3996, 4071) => 1.10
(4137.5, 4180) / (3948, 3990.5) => 1.16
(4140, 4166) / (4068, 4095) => 1.12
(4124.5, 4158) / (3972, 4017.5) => 1.16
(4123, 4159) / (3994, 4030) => 1.17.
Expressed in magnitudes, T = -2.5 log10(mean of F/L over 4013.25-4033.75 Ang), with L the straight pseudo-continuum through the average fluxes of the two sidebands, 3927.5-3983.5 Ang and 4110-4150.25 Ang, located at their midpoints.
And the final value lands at 0.07 mag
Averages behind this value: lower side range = 4.08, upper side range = 4.28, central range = 3.91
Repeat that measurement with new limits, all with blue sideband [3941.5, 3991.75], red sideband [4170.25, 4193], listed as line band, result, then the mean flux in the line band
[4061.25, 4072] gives 0.10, 3.83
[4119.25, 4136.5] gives -0.02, 4.29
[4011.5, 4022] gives 0.10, 3.79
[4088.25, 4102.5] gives 0.06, 3.97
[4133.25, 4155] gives -0.04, 4.37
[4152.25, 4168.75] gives -0.02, 4.32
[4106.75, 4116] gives -0.01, 4.26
